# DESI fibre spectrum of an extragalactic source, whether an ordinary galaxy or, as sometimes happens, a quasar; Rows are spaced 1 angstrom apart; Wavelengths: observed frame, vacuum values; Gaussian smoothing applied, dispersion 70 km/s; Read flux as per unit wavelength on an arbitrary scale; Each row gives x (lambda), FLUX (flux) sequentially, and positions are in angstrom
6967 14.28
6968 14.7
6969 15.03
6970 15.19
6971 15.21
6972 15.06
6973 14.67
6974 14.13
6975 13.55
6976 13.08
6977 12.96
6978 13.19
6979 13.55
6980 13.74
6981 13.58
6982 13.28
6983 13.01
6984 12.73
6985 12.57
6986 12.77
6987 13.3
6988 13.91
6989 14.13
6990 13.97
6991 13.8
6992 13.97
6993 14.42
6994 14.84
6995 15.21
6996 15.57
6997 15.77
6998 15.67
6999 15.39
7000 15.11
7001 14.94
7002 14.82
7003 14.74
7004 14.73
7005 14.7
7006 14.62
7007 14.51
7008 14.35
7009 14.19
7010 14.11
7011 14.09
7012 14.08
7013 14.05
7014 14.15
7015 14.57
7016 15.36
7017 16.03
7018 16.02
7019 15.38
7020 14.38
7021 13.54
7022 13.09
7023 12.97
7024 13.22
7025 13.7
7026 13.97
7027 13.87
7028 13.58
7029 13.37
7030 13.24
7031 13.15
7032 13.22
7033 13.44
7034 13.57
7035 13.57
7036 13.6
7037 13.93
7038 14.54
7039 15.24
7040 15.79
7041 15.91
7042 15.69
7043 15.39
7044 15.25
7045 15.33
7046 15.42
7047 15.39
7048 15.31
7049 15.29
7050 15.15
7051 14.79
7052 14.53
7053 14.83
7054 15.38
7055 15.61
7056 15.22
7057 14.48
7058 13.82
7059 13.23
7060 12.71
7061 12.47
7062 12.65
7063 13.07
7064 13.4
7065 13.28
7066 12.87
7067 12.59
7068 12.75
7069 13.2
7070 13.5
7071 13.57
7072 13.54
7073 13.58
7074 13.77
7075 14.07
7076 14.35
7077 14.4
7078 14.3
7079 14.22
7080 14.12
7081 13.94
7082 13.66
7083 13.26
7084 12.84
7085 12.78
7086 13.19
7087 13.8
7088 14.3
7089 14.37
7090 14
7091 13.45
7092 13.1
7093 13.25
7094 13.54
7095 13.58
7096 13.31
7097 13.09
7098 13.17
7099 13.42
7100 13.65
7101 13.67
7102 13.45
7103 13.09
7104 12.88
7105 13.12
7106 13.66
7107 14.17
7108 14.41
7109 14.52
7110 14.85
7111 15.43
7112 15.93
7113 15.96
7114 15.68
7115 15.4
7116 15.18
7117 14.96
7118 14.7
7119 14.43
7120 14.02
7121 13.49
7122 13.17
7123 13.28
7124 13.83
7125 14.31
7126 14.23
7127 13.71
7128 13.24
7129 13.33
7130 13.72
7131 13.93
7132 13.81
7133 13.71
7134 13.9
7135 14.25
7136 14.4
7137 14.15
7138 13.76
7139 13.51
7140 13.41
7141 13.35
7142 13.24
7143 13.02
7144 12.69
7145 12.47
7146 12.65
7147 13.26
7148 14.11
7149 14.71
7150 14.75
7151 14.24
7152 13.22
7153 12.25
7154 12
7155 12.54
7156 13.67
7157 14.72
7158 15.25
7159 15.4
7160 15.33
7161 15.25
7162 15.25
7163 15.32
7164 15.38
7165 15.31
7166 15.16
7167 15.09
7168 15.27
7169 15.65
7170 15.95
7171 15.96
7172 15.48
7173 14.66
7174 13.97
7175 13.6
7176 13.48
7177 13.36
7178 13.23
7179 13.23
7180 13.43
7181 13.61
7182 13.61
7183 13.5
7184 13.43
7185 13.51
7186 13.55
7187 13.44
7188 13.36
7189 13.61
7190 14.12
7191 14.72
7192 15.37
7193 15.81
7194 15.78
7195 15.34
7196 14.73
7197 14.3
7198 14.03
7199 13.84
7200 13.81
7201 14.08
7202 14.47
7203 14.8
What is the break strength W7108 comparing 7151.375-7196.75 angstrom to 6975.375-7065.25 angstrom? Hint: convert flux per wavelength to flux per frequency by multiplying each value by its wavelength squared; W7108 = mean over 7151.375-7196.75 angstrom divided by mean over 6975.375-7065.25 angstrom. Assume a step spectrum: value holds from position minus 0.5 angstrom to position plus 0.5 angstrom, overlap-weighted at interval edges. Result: 1.05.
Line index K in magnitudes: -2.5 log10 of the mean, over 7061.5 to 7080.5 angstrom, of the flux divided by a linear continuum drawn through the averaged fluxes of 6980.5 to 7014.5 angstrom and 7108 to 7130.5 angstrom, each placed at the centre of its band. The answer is 0.064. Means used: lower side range 14.3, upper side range 14.4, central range 13.5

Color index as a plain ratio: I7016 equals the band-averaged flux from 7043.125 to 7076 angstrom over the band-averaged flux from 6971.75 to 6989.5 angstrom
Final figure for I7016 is 1.04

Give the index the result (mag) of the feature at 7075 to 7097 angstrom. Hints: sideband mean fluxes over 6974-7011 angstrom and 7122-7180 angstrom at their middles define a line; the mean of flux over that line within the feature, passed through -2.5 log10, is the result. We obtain 0.03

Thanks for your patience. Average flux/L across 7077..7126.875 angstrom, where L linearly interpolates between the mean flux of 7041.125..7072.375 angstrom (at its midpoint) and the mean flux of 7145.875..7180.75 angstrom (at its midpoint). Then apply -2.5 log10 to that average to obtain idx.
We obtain 0.02 mag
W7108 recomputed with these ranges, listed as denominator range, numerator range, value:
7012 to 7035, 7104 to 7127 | 1.06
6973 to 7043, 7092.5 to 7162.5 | 1.02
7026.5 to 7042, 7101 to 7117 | 1.05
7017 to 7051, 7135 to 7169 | 1.01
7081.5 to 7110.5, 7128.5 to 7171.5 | 1.06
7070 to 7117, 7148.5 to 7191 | 1.04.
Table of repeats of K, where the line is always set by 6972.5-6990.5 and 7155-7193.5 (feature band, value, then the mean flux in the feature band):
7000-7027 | -0.06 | 14.4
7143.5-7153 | 0.06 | 13.5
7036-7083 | -0.03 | 14.2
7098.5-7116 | -0.02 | 14.3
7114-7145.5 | 0.03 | 13.9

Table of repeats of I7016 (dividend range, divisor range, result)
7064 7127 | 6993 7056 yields 0.95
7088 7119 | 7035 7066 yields 0.97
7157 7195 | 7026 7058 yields 1.00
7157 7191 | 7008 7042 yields 1.02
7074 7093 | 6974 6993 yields 1.02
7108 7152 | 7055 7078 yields 1.04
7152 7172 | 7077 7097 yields 1.08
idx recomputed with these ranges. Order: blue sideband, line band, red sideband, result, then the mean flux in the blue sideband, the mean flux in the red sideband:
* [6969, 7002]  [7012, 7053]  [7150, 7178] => -0.01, 14.2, 14.5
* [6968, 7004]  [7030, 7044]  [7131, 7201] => -0.01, 14.2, 14.1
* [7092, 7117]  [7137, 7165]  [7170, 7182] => 0.01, 14.1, 14.1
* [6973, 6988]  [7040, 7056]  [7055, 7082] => -0.13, 13.3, 13.6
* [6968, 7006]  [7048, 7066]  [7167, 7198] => 0.01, 14.2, 14.3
